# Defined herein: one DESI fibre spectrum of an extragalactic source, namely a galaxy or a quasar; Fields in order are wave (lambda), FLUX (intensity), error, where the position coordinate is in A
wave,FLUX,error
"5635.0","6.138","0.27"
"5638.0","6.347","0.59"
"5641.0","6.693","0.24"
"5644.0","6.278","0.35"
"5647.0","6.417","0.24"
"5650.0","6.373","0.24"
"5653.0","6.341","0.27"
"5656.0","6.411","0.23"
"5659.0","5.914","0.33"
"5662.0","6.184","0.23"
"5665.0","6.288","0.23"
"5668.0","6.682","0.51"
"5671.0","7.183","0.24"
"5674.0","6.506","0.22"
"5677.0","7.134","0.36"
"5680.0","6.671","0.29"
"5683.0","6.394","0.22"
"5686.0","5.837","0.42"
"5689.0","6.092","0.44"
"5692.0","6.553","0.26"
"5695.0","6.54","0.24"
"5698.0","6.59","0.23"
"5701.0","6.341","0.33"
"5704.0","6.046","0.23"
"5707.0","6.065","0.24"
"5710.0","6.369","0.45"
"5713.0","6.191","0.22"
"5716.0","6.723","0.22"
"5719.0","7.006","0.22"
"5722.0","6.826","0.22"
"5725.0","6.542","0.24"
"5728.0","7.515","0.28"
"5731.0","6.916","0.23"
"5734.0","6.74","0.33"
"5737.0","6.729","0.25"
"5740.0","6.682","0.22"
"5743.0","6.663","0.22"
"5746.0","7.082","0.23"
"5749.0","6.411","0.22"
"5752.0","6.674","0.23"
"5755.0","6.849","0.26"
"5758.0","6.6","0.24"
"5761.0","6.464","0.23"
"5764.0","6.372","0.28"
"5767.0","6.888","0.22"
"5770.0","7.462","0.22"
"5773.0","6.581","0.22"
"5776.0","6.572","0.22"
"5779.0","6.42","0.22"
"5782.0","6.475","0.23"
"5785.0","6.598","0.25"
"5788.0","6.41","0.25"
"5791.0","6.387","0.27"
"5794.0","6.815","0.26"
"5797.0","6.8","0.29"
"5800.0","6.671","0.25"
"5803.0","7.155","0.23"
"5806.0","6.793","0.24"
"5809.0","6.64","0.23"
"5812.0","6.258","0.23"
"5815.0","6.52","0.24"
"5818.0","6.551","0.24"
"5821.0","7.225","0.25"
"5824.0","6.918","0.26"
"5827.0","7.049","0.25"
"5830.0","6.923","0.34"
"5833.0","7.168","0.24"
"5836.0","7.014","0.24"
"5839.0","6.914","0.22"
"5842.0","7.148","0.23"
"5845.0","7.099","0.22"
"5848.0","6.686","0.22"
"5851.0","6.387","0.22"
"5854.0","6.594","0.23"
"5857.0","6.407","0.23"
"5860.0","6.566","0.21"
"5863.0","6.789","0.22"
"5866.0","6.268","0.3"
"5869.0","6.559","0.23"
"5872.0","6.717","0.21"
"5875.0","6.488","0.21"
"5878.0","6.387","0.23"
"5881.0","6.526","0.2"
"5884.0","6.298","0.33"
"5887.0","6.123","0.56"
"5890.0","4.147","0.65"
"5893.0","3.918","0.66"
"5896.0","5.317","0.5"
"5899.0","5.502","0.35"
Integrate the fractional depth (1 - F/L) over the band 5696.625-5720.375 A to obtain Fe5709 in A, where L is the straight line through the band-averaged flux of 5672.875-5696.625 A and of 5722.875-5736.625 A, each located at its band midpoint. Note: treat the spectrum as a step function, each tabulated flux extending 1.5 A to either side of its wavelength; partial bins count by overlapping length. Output 1.0 A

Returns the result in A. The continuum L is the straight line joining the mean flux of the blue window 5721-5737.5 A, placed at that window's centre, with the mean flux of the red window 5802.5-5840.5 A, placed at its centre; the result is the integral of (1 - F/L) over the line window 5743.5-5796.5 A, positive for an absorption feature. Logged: 1.7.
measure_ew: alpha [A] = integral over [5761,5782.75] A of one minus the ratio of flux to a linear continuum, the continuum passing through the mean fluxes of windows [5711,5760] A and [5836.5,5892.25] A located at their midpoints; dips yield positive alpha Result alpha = -0.04 A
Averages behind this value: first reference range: 6.75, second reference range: 6.43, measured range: 6.67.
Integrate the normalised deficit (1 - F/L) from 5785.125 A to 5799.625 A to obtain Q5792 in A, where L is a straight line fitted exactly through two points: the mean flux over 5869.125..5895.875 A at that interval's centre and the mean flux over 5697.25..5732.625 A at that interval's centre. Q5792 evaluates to -0.8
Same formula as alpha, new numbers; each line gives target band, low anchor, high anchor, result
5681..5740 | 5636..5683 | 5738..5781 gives 0.54 A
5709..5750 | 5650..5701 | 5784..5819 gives -1.39 A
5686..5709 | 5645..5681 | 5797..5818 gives 0.90 A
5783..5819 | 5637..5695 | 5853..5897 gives -2.48 A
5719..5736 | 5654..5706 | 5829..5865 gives -0.98 A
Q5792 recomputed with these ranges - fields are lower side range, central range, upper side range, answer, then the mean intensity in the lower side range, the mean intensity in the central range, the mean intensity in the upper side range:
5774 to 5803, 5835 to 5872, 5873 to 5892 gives -3.2 A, 6.6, 6.7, 5.96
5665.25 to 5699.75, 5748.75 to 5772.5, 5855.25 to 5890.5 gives -1.0 A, 6.55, 6.73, 6.34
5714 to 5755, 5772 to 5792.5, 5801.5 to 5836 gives 1.0 A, 6.8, 6.49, 6.84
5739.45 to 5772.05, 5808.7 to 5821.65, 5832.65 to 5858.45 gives 0.4 A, 6.74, 6.6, 6.81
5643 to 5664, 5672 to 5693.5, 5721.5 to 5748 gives 0.0 A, 6.27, 6.47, 6.85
